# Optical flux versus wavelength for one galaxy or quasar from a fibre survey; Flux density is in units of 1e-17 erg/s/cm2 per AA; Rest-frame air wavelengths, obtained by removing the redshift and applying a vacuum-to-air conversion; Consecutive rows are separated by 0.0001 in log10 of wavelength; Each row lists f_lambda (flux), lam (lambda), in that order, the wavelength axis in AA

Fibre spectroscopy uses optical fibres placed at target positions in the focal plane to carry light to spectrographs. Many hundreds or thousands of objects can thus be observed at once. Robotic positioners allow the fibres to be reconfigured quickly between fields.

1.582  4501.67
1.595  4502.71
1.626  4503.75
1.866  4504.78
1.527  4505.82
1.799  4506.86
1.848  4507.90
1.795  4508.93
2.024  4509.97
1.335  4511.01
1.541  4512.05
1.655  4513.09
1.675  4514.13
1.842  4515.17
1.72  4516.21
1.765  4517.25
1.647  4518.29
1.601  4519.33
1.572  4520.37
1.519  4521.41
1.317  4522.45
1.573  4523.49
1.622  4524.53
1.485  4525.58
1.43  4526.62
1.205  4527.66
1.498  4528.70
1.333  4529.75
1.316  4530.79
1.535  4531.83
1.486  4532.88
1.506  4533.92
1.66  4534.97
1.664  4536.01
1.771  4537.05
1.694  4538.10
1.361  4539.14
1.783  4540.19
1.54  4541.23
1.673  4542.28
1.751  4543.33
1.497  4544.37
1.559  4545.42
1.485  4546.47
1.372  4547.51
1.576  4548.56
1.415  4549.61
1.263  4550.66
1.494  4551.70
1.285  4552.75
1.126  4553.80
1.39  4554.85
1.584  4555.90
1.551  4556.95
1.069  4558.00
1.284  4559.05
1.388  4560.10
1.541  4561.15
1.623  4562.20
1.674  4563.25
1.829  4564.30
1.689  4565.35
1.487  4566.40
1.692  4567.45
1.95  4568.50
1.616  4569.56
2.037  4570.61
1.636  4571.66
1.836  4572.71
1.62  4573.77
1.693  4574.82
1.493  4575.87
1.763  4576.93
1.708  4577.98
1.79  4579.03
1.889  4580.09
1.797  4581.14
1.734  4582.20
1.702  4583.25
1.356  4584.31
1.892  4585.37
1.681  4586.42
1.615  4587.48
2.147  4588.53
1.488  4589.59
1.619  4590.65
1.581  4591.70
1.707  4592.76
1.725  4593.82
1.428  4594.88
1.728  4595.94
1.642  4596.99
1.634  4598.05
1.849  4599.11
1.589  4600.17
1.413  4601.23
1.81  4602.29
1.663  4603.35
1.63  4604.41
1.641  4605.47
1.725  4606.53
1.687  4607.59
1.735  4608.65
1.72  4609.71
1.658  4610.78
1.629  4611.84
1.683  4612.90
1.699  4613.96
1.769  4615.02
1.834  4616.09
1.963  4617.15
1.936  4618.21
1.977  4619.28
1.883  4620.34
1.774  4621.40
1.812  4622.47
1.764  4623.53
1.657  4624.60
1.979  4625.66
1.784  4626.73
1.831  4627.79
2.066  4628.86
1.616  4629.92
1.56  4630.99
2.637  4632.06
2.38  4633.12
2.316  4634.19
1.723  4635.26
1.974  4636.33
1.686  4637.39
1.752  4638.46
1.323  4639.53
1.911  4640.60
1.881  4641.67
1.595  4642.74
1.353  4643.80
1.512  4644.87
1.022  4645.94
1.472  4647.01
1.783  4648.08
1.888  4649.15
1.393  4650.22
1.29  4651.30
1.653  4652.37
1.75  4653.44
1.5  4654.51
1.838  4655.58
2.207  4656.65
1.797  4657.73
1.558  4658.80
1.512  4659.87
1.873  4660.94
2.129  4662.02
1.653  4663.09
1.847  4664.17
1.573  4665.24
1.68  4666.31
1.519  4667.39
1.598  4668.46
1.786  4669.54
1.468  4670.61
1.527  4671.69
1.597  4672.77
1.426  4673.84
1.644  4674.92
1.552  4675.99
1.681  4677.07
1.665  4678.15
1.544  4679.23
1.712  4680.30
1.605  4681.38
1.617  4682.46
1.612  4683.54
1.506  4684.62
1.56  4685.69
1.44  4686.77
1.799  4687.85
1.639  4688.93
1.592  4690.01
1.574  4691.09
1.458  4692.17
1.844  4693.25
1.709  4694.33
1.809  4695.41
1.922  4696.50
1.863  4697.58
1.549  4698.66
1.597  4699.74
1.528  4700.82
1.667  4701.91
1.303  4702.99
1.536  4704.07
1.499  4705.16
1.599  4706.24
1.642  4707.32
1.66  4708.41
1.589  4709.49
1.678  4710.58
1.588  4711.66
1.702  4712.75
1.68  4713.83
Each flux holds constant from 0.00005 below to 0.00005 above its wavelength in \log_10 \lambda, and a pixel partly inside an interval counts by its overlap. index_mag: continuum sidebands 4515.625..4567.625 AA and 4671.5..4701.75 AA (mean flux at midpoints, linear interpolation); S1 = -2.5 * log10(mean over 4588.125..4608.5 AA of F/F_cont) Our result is -0.07 mag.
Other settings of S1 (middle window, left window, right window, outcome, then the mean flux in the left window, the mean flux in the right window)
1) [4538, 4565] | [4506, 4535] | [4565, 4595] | 0.107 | 1.58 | 1.71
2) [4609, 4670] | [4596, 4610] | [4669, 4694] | -0.072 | 1.67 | 1.6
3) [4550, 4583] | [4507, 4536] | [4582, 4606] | 0.023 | 1.58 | 1.66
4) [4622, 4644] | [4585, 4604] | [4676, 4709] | -0.118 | 1.68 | 1.62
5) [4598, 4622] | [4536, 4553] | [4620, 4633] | 0.047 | 1.54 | 1.88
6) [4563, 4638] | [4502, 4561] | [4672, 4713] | -0.120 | 1.54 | 1.62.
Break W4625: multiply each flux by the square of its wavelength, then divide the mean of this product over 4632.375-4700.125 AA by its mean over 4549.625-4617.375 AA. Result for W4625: 1.06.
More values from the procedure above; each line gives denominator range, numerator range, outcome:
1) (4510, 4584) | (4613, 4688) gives 1.14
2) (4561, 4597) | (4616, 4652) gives 1.07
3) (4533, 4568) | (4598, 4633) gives 1.21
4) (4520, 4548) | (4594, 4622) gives 1.16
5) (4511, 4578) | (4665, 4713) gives 1.10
